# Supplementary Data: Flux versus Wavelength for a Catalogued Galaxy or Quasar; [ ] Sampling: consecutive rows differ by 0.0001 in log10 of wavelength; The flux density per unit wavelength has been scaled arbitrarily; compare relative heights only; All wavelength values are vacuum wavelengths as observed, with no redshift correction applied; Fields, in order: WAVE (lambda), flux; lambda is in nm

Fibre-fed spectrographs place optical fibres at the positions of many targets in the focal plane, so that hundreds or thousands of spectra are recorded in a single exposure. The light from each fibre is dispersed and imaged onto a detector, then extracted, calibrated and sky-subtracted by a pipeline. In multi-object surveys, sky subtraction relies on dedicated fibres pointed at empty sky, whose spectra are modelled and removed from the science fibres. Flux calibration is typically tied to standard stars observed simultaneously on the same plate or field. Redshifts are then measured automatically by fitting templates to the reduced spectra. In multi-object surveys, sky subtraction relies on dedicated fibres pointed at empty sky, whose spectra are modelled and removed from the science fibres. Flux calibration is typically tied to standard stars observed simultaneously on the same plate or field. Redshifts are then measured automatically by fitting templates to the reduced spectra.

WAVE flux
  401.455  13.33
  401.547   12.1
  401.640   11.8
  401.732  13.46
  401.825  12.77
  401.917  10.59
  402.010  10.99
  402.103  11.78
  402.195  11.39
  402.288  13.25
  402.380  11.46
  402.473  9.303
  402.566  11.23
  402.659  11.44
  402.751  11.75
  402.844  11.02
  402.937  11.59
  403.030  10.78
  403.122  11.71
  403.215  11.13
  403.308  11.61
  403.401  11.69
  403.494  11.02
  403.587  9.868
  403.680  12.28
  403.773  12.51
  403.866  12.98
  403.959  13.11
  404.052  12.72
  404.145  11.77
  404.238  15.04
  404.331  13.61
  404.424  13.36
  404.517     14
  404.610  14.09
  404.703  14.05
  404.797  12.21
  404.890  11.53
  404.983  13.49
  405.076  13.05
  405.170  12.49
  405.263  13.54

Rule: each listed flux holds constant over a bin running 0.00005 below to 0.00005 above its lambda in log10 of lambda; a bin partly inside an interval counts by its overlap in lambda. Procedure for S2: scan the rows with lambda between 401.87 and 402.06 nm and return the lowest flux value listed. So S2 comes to 10.59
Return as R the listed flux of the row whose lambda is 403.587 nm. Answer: 9.868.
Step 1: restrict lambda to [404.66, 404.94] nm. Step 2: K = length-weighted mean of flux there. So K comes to 12.6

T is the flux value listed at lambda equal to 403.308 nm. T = 11.61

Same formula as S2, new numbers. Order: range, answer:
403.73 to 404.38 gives 11.77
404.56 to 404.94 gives 11.53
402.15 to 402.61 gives 9.303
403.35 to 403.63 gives 9.868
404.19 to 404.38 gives 13.61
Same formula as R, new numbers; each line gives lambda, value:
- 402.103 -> 11.78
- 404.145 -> 11.77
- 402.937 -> 11.59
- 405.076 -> 13.05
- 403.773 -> 12.51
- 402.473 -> 9.303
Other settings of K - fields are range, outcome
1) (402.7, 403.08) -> 11.3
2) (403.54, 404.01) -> 12.1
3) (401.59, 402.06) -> 11.9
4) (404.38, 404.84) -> 13.5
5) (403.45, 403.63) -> 10.4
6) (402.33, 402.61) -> 10.7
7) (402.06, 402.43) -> 12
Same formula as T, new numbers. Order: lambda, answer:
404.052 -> 12.72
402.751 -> 11.75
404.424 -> 13.36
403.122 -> 11.71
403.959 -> 13.11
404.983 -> 13.49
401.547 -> 12.1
